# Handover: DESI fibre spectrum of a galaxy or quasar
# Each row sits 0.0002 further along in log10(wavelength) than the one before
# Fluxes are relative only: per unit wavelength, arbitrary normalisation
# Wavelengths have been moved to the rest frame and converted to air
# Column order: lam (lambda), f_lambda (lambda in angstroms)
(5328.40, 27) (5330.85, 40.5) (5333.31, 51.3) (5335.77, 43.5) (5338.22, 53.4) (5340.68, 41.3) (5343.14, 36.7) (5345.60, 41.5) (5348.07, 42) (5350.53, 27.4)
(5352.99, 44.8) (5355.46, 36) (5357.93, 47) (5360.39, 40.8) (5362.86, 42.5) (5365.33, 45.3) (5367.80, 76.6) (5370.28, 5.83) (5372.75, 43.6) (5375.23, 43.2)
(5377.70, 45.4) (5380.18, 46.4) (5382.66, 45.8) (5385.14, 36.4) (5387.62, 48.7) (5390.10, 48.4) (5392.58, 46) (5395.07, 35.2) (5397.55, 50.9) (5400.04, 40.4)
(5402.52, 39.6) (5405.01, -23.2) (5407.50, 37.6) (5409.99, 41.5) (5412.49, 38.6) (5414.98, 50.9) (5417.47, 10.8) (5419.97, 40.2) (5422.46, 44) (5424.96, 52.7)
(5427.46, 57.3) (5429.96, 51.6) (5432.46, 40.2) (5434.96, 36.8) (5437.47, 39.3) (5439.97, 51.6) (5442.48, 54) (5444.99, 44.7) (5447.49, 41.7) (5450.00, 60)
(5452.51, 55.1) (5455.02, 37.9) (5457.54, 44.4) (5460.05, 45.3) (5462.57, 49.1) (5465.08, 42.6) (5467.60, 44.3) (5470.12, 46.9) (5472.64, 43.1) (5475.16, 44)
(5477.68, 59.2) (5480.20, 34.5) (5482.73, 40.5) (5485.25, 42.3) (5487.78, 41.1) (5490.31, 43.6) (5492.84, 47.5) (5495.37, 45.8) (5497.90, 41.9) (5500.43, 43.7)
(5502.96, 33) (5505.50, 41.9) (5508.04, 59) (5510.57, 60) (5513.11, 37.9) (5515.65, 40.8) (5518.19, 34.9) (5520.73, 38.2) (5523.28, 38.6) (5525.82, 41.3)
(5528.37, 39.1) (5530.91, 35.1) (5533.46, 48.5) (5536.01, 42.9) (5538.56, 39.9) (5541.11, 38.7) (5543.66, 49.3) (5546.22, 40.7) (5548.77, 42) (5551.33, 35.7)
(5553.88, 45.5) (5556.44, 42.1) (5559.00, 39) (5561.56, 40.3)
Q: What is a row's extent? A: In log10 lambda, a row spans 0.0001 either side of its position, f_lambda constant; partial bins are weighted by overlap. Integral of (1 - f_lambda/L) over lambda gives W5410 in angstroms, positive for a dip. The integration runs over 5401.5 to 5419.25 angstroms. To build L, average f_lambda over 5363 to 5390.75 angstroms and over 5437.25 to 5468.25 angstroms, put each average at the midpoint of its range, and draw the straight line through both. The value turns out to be 6.7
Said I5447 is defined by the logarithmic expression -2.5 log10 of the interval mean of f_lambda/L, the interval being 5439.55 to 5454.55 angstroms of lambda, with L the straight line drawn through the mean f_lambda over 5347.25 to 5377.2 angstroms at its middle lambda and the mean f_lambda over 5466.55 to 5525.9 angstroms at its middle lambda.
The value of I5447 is -0.18 mag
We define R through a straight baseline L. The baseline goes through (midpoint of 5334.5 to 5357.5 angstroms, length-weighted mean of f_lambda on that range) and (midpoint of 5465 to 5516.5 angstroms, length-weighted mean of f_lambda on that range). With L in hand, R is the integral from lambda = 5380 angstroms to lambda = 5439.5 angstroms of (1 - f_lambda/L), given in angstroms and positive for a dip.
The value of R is 3.7 angstroms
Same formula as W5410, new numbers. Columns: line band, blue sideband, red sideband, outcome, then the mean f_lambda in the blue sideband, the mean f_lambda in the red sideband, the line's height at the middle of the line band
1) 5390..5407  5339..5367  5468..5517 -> 3.70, 41.3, 44.5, 42.3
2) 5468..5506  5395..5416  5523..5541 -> -4.78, 34.4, 40.8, 38.5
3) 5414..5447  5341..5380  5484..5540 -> -1.67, 41.4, 42.6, 41.9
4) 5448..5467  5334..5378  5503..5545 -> -2.25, 42.1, 42.6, 42.4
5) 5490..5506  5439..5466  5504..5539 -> 0.74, 47.9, 42.7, 44.5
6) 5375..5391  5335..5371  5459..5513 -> -0.80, 42.1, 45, 42.8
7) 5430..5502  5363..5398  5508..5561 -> -3.83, 43.9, 41.9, 42.8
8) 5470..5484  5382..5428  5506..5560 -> -1.30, 38.7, 42.3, 40.7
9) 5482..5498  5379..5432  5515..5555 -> -1.18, 40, 40.7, 40.4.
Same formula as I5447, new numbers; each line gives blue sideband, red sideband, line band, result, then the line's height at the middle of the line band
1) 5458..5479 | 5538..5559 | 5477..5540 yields 0.037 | 44.2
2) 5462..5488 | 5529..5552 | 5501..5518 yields -0.046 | 42.8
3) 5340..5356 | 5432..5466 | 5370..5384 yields 0.004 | 40.7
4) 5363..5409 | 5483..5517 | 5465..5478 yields -0.072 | 43.2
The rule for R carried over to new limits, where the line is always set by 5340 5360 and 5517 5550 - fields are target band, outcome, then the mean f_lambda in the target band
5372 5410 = 0.83 angstroms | 39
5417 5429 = -0.95 angstroms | 43.2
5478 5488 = -0.22 angstroms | 41.3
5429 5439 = -0.46 angstroms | 42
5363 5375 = -0.94 angstroms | 42.8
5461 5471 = -1.33 angstroms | 45.7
